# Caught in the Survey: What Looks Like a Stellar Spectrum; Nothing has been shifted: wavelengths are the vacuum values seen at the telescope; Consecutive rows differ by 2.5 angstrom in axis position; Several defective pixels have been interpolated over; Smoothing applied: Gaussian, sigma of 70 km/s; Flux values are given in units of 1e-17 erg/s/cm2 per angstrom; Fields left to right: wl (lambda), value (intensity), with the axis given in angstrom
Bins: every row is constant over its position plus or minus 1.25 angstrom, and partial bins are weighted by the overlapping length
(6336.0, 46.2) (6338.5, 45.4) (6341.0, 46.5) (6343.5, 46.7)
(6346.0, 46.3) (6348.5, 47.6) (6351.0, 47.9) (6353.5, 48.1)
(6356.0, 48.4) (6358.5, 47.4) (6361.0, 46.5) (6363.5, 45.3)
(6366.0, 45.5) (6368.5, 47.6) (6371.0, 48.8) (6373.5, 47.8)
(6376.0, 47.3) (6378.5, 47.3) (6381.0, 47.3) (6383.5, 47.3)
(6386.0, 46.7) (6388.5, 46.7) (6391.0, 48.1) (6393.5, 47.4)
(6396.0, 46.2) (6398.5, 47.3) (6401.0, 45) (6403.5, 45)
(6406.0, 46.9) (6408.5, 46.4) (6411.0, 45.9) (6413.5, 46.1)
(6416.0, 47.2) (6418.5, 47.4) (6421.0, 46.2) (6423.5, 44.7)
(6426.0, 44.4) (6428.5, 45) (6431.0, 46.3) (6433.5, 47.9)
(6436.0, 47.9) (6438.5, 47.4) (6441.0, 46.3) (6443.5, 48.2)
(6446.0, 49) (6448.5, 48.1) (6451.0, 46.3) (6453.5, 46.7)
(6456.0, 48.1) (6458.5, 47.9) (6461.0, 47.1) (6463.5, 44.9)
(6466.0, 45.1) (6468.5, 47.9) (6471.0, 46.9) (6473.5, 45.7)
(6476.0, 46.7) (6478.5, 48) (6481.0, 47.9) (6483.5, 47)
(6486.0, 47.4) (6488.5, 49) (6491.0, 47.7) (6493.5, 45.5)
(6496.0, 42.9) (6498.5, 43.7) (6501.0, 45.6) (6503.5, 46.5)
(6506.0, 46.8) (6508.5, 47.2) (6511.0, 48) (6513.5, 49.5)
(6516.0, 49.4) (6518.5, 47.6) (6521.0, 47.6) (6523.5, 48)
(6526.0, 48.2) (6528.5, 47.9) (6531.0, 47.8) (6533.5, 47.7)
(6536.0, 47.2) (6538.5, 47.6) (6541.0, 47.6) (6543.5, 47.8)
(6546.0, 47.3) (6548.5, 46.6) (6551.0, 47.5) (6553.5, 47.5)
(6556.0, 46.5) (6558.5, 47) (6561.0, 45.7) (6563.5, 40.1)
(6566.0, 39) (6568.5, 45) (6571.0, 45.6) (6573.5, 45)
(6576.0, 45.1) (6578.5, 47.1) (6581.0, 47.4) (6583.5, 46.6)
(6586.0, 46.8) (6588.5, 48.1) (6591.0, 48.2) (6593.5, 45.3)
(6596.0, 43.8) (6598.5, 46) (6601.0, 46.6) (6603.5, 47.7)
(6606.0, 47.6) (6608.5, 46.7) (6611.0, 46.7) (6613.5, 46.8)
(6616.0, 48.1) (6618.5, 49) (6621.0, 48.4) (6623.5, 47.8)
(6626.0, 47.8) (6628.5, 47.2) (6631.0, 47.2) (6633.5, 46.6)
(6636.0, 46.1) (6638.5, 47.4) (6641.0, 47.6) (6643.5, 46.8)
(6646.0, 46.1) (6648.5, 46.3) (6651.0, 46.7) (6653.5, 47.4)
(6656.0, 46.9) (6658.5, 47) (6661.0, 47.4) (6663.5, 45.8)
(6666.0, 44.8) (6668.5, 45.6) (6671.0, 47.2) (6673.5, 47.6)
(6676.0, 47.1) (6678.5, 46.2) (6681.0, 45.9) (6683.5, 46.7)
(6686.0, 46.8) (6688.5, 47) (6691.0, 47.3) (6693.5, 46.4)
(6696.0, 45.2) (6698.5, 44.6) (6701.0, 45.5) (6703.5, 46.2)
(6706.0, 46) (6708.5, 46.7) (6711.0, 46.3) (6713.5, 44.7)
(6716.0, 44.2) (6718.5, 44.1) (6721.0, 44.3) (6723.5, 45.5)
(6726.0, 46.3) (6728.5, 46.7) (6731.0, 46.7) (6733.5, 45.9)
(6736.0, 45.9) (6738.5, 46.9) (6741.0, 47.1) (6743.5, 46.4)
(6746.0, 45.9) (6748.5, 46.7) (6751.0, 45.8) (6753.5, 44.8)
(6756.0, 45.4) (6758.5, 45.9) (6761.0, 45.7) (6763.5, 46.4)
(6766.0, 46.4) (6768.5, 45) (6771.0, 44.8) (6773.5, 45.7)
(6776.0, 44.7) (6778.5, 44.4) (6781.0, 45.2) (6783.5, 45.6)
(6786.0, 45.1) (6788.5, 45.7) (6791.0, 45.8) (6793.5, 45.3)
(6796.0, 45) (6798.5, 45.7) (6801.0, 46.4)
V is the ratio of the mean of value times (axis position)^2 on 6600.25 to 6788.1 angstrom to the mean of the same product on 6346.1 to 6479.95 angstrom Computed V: 1.1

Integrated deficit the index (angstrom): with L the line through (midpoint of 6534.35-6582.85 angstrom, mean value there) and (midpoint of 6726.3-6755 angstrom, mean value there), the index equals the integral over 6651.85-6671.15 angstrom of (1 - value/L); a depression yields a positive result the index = -0.2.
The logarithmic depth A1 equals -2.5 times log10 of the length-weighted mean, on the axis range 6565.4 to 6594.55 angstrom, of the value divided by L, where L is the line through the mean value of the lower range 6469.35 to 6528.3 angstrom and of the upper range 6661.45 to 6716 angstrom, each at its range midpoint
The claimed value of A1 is 0.02 mag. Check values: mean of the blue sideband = 47.1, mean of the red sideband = 46.1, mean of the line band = 45.9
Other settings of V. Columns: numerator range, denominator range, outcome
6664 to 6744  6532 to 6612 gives 1.04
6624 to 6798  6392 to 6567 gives 1.06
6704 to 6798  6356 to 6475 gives 1.08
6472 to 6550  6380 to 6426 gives 1.05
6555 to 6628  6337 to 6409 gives 1.05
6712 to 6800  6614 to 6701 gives 1.00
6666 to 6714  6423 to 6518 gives 1.05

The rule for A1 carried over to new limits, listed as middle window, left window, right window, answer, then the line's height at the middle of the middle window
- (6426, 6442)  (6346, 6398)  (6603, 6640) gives 0.02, 47.3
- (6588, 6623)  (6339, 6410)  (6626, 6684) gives -0.01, 46.7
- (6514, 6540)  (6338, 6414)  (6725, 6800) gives -0.03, 46.4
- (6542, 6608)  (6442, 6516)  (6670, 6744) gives 0.01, 46.6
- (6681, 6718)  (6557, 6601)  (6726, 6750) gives 0.01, 46.2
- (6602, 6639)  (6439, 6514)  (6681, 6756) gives -0.02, 46.3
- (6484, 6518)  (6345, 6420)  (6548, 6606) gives -0.01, 46.3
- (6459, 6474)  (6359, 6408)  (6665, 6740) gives 0.01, 46.6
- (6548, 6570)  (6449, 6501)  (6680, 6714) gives 0.04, 46.4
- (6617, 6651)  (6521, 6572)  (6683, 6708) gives -0.02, 46.3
